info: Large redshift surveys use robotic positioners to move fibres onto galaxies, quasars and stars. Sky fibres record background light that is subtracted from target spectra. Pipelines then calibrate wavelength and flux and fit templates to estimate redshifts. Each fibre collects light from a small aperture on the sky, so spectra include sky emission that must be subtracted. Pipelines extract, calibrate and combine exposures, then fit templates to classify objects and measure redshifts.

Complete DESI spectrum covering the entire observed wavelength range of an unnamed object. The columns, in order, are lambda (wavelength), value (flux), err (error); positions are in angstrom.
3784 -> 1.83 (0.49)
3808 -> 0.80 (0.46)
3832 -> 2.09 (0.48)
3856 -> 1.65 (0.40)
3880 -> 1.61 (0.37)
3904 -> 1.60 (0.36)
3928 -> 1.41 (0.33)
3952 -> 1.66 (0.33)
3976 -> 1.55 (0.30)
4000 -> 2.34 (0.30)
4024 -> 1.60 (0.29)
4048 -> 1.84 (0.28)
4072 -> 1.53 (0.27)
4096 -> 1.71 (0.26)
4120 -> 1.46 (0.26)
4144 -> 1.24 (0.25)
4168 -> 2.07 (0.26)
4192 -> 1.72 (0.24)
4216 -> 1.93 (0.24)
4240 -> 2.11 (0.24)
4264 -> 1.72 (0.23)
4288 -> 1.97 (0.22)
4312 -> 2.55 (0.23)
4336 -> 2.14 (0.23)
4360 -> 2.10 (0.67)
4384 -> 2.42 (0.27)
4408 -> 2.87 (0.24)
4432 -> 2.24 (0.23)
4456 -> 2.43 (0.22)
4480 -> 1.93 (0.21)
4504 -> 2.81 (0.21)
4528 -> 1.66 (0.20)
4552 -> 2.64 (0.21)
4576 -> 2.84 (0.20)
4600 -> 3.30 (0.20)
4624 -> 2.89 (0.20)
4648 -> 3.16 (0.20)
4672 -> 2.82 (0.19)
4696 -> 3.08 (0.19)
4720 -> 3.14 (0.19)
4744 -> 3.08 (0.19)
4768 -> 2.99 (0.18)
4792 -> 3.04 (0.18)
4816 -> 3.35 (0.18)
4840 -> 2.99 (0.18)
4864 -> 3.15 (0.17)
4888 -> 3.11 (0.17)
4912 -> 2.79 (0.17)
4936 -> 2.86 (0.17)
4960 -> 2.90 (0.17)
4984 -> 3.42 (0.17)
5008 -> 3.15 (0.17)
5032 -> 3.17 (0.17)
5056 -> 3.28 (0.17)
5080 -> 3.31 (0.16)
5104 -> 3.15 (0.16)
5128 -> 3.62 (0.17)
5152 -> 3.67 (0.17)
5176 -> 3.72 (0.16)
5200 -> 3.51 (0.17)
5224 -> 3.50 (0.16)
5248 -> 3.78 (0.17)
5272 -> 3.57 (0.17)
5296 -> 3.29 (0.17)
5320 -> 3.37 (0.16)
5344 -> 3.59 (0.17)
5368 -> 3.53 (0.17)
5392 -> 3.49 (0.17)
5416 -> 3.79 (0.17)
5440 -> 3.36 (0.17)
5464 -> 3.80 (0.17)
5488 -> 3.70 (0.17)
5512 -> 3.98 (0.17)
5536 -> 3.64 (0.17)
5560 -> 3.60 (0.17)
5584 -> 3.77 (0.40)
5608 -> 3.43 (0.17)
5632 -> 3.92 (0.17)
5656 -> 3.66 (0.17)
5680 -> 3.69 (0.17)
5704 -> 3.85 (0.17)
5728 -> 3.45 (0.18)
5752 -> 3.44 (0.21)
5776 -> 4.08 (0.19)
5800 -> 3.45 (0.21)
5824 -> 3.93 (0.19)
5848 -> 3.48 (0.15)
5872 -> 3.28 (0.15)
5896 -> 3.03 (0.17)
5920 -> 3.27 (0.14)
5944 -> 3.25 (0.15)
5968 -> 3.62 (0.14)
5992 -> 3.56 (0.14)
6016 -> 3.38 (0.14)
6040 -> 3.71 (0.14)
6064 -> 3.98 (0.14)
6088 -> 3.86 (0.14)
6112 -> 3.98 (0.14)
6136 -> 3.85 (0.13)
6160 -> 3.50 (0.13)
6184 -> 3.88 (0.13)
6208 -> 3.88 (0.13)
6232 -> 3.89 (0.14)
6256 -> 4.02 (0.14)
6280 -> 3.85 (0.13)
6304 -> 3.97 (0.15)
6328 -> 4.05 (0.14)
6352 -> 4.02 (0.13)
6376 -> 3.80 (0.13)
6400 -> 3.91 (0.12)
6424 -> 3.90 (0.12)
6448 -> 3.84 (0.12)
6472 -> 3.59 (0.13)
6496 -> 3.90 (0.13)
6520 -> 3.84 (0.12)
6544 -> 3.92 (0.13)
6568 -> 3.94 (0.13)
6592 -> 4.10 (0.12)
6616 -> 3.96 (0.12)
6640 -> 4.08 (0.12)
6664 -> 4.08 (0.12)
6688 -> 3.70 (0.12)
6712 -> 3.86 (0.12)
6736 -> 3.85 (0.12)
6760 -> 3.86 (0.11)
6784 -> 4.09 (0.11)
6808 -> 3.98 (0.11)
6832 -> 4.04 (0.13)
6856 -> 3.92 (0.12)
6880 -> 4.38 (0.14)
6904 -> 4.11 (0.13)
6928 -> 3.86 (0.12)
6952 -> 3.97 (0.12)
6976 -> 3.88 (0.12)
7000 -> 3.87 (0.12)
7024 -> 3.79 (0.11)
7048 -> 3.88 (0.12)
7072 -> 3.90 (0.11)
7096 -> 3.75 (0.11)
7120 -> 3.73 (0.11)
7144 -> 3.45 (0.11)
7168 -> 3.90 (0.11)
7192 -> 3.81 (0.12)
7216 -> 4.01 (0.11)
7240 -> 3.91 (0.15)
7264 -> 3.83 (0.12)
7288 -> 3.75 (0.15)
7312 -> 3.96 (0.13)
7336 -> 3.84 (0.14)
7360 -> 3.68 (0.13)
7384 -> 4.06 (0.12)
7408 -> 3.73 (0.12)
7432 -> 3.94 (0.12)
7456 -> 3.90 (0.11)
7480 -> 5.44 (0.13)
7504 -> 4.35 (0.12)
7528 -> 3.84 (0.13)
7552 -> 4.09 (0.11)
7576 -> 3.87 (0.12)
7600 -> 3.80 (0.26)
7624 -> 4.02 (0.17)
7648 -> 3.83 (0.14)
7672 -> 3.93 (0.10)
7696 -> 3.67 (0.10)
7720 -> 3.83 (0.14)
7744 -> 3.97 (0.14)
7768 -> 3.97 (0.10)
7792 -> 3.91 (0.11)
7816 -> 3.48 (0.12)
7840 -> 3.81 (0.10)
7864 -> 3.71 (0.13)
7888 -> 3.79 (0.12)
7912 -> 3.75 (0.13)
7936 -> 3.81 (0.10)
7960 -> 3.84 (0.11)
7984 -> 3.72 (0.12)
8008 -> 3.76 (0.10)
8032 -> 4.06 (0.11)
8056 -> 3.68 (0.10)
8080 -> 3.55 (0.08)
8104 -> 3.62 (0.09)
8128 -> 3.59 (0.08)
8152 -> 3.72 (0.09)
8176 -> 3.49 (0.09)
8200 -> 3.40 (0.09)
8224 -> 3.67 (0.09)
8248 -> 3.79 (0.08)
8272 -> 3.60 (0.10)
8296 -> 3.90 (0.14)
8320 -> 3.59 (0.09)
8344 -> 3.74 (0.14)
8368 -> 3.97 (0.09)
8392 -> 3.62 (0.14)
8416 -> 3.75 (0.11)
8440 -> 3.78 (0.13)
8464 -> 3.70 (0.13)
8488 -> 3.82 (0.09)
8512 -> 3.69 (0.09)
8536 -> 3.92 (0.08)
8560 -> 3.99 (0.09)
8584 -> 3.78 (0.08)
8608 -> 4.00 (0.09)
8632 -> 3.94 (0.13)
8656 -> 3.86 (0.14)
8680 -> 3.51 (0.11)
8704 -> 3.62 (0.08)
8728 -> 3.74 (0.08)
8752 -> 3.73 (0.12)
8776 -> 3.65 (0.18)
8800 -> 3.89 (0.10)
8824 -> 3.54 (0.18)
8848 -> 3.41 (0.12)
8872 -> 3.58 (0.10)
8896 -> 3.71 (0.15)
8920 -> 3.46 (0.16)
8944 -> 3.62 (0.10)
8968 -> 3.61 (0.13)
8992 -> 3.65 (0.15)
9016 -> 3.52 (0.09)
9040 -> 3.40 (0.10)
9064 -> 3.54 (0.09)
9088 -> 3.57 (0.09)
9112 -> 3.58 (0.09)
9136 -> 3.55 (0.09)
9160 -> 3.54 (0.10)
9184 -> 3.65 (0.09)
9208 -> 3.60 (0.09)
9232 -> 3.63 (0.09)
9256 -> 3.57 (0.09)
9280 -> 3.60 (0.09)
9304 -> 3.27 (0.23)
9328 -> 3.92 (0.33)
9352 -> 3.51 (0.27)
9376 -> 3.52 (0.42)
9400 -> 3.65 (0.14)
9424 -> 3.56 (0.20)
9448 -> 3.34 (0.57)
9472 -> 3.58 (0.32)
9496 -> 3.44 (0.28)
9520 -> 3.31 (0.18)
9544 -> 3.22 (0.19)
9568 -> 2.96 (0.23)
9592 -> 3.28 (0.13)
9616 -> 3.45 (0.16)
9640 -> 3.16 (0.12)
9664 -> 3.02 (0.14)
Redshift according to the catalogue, 0.14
